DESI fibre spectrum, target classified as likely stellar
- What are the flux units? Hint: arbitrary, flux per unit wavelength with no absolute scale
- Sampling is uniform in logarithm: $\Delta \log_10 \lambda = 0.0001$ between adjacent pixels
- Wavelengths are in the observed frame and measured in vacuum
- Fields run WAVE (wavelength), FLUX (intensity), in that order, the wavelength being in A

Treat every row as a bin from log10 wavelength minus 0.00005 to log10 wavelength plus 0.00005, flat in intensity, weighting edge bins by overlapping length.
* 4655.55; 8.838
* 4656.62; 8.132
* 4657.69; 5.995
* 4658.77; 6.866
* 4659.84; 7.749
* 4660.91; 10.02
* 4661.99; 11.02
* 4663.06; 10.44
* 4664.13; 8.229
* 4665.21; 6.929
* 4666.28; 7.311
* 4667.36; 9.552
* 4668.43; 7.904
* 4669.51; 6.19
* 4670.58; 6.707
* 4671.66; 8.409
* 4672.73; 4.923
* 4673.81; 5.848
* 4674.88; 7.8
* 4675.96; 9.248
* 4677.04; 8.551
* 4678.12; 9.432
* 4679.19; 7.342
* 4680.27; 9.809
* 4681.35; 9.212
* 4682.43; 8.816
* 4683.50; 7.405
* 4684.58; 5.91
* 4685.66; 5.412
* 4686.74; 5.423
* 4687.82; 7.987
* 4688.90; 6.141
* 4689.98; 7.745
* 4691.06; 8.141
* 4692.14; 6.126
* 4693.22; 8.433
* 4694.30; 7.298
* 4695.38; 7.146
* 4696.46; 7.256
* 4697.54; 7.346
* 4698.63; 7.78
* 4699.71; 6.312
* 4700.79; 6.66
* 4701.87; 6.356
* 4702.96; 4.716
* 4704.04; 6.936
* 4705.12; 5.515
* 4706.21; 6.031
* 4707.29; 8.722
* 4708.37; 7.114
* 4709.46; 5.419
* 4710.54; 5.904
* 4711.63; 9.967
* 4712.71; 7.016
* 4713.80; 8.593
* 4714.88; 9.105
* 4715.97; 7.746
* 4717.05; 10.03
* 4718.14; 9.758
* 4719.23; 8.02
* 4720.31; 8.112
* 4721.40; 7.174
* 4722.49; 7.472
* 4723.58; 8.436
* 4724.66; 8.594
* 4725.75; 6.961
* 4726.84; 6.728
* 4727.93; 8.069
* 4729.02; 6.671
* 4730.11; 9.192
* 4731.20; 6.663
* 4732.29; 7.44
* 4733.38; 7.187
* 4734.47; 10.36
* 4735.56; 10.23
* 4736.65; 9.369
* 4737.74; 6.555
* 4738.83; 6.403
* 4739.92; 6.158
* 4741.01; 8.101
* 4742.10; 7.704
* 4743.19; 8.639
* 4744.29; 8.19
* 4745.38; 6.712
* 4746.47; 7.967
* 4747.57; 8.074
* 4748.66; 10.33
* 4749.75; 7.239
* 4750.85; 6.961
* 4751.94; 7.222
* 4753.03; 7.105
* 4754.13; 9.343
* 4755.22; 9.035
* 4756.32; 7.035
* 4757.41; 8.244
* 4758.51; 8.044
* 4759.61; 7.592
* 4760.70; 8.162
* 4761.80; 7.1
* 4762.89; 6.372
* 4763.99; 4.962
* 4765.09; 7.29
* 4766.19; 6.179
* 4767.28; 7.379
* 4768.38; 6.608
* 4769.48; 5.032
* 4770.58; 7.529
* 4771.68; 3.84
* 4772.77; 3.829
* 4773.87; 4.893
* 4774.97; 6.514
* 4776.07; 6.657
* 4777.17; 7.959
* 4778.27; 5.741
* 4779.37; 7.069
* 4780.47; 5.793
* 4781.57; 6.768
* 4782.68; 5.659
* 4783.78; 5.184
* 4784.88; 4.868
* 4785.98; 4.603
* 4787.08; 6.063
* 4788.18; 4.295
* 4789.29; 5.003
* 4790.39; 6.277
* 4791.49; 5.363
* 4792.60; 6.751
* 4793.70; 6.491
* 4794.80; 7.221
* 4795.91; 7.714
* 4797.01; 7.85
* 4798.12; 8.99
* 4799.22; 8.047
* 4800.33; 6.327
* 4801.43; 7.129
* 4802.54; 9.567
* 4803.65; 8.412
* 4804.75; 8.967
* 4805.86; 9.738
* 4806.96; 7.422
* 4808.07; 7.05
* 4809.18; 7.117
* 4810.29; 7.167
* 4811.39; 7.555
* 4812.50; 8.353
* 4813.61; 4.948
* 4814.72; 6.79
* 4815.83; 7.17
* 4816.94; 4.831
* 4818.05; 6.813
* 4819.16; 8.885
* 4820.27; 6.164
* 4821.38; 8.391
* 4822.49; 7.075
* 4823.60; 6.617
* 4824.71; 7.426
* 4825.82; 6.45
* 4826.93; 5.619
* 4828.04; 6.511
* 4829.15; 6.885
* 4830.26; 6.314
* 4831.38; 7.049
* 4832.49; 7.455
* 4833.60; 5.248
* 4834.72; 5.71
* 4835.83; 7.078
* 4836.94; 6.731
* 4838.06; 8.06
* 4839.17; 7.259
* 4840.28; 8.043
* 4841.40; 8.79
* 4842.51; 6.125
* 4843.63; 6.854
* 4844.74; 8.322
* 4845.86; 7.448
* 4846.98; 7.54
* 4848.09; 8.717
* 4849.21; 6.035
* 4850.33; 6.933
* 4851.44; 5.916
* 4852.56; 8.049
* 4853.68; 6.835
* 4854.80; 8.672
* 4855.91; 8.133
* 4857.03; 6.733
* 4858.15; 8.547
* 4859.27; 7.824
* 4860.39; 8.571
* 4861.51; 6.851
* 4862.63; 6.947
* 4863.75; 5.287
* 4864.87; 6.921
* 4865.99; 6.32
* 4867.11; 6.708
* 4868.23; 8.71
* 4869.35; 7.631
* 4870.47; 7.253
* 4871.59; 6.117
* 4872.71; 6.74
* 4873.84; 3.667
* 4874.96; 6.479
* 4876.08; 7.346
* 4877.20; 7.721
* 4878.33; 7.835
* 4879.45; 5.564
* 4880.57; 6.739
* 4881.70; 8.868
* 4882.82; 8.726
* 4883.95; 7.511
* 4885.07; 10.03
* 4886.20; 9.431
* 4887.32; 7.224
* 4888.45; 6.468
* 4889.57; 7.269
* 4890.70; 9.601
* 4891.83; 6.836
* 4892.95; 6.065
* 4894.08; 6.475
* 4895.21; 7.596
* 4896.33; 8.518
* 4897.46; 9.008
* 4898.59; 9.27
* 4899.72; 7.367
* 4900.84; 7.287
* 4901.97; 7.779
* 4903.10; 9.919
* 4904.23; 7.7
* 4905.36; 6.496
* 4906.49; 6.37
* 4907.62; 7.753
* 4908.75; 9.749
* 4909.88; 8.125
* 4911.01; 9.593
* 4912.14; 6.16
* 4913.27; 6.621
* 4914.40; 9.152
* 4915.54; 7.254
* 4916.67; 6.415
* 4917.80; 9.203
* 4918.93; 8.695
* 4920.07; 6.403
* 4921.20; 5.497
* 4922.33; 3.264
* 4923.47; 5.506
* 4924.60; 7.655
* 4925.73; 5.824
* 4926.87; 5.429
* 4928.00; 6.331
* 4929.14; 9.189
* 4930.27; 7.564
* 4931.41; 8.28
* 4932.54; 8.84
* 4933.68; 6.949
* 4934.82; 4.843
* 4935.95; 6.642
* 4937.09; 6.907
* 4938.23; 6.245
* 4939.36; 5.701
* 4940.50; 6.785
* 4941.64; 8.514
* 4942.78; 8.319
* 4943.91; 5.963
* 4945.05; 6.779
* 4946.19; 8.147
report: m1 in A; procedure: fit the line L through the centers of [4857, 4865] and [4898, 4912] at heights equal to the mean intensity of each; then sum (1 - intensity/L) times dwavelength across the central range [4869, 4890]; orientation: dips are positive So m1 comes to 0.8 A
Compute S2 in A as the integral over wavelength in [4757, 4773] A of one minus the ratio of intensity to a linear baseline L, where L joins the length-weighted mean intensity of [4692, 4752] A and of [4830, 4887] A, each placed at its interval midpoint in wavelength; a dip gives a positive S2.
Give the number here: 1.98 A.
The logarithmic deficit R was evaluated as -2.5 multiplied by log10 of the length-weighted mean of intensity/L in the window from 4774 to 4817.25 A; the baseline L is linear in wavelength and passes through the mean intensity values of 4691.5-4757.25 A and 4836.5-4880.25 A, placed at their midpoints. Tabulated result 0.09 mag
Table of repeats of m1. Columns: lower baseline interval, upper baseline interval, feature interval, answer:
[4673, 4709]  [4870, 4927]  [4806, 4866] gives 1.9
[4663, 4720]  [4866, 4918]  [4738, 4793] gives 5.9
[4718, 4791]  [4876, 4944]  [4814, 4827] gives 0.6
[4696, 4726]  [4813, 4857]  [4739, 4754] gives -0.8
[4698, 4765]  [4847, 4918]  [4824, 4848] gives 1.7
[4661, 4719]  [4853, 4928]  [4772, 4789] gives 4.1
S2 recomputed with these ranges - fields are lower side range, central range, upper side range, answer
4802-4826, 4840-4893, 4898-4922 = 1.5 A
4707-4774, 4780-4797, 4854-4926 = 3.6 A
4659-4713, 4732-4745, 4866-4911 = -0.9 A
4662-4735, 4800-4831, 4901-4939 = 0.8 A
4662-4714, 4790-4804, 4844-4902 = 0.0 A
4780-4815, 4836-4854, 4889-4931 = -0.6 A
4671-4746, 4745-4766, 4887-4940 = -0.3 A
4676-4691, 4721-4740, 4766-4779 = -2.8 A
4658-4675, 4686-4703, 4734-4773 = 1.6 A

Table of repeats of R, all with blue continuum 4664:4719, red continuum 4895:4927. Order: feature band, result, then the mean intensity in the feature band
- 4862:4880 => 0.115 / 6.71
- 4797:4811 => -0.075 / 7.98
